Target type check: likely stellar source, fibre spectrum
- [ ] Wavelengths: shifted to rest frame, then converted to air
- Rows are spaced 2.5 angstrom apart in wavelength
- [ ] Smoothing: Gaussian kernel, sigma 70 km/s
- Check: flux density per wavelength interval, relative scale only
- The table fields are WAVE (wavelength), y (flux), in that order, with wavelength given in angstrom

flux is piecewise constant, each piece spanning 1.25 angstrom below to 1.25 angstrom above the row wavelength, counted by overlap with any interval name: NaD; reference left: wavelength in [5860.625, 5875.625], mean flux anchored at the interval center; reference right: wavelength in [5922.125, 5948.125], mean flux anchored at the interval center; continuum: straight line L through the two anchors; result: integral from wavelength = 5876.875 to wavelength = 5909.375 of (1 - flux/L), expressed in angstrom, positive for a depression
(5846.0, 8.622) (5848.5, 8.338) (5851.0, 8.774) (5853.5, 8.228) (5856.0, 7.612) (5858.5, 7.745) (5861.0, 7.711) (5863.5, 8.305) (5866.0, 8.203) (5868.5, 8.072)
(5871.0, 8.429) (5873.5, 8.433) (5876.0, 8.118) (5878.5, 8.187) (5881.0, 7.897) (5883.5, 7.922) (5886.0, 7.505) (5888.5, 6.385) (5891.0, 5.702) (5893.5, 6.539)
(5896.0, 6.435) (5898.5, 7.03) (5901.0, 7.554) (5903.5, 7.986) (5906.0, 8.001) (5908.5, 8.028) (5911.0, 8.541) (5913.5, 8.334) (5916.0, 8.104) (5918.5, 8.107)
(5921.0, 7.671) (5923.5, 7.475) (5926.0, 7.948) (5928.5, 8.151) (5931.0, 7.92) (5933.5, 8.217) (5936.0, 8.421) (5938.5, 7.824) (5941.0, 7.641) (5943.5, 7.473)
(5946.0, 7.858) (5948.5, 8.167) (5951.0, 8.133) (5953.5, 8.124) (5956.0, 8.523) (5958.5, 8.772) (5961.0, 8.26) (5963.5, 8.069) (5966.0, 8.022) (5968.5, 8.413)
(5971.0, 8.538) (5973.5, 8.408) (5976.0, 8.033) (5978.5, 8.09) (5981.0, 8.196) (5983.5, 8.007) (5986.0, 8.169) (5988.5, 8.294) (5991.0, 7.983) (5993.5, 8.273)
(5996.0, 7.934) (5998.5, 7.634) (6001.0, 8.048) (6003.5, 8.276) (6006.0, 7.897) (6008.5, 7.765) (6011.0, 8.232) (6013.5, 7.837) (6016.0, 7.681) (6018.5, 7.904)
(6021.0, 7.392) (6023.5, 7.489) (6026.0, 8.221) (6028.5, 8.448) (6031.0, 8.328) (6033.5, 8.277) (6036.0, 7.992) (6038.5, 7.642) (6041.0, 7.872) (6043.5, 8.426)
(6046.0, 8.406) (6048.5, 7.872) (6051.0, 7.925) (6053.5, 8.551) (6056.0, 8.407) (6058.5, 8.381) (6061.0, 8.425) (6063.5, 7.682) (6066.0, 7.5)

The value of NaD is 3.1 angstrom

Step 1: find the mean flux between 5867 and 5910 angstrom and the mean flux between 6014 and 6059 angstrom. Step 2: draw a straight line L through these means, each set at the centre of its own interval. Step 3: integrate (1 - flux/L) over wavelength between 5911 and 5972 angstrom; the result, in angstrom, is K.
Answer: -2.9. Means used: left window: 7.55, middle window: 8.1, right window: 8.06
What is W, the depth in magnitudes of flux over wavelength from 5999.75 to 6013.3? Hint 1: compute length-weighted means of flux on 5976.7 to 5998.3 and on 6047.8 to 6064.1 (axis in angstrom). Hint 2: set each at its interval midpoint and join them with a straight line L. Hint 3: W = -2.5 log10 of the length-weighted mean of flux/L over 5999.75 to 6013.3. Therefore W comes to 0.01 mag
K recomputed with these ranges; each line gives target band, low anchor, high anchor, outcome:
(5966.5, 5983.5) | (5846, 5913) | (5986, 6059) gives -0.6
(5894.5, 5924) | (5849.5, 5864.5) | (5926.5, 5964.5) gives 1.2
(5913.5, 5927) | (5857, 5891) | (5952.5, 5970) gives 0.3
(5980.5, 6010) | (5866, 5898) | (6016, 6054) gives -0.6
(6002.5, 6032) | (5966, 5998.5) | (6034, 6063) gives 0.8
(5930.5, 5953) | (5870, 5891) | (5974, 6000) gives -0.1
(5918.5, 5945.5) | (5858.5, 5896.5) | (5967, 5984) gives 0.3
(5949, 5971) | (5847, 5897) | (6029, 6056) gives -1.0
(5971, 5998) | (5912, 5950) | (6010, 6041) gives -0.6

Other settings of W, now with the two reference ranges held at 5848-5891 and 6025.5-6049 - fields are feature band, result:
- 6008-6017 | 0.031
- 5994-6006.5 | 0.017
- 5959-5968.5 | -0.021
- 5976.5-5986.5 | -0.004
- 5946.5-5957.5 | -0.025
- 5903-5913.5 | -0.027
